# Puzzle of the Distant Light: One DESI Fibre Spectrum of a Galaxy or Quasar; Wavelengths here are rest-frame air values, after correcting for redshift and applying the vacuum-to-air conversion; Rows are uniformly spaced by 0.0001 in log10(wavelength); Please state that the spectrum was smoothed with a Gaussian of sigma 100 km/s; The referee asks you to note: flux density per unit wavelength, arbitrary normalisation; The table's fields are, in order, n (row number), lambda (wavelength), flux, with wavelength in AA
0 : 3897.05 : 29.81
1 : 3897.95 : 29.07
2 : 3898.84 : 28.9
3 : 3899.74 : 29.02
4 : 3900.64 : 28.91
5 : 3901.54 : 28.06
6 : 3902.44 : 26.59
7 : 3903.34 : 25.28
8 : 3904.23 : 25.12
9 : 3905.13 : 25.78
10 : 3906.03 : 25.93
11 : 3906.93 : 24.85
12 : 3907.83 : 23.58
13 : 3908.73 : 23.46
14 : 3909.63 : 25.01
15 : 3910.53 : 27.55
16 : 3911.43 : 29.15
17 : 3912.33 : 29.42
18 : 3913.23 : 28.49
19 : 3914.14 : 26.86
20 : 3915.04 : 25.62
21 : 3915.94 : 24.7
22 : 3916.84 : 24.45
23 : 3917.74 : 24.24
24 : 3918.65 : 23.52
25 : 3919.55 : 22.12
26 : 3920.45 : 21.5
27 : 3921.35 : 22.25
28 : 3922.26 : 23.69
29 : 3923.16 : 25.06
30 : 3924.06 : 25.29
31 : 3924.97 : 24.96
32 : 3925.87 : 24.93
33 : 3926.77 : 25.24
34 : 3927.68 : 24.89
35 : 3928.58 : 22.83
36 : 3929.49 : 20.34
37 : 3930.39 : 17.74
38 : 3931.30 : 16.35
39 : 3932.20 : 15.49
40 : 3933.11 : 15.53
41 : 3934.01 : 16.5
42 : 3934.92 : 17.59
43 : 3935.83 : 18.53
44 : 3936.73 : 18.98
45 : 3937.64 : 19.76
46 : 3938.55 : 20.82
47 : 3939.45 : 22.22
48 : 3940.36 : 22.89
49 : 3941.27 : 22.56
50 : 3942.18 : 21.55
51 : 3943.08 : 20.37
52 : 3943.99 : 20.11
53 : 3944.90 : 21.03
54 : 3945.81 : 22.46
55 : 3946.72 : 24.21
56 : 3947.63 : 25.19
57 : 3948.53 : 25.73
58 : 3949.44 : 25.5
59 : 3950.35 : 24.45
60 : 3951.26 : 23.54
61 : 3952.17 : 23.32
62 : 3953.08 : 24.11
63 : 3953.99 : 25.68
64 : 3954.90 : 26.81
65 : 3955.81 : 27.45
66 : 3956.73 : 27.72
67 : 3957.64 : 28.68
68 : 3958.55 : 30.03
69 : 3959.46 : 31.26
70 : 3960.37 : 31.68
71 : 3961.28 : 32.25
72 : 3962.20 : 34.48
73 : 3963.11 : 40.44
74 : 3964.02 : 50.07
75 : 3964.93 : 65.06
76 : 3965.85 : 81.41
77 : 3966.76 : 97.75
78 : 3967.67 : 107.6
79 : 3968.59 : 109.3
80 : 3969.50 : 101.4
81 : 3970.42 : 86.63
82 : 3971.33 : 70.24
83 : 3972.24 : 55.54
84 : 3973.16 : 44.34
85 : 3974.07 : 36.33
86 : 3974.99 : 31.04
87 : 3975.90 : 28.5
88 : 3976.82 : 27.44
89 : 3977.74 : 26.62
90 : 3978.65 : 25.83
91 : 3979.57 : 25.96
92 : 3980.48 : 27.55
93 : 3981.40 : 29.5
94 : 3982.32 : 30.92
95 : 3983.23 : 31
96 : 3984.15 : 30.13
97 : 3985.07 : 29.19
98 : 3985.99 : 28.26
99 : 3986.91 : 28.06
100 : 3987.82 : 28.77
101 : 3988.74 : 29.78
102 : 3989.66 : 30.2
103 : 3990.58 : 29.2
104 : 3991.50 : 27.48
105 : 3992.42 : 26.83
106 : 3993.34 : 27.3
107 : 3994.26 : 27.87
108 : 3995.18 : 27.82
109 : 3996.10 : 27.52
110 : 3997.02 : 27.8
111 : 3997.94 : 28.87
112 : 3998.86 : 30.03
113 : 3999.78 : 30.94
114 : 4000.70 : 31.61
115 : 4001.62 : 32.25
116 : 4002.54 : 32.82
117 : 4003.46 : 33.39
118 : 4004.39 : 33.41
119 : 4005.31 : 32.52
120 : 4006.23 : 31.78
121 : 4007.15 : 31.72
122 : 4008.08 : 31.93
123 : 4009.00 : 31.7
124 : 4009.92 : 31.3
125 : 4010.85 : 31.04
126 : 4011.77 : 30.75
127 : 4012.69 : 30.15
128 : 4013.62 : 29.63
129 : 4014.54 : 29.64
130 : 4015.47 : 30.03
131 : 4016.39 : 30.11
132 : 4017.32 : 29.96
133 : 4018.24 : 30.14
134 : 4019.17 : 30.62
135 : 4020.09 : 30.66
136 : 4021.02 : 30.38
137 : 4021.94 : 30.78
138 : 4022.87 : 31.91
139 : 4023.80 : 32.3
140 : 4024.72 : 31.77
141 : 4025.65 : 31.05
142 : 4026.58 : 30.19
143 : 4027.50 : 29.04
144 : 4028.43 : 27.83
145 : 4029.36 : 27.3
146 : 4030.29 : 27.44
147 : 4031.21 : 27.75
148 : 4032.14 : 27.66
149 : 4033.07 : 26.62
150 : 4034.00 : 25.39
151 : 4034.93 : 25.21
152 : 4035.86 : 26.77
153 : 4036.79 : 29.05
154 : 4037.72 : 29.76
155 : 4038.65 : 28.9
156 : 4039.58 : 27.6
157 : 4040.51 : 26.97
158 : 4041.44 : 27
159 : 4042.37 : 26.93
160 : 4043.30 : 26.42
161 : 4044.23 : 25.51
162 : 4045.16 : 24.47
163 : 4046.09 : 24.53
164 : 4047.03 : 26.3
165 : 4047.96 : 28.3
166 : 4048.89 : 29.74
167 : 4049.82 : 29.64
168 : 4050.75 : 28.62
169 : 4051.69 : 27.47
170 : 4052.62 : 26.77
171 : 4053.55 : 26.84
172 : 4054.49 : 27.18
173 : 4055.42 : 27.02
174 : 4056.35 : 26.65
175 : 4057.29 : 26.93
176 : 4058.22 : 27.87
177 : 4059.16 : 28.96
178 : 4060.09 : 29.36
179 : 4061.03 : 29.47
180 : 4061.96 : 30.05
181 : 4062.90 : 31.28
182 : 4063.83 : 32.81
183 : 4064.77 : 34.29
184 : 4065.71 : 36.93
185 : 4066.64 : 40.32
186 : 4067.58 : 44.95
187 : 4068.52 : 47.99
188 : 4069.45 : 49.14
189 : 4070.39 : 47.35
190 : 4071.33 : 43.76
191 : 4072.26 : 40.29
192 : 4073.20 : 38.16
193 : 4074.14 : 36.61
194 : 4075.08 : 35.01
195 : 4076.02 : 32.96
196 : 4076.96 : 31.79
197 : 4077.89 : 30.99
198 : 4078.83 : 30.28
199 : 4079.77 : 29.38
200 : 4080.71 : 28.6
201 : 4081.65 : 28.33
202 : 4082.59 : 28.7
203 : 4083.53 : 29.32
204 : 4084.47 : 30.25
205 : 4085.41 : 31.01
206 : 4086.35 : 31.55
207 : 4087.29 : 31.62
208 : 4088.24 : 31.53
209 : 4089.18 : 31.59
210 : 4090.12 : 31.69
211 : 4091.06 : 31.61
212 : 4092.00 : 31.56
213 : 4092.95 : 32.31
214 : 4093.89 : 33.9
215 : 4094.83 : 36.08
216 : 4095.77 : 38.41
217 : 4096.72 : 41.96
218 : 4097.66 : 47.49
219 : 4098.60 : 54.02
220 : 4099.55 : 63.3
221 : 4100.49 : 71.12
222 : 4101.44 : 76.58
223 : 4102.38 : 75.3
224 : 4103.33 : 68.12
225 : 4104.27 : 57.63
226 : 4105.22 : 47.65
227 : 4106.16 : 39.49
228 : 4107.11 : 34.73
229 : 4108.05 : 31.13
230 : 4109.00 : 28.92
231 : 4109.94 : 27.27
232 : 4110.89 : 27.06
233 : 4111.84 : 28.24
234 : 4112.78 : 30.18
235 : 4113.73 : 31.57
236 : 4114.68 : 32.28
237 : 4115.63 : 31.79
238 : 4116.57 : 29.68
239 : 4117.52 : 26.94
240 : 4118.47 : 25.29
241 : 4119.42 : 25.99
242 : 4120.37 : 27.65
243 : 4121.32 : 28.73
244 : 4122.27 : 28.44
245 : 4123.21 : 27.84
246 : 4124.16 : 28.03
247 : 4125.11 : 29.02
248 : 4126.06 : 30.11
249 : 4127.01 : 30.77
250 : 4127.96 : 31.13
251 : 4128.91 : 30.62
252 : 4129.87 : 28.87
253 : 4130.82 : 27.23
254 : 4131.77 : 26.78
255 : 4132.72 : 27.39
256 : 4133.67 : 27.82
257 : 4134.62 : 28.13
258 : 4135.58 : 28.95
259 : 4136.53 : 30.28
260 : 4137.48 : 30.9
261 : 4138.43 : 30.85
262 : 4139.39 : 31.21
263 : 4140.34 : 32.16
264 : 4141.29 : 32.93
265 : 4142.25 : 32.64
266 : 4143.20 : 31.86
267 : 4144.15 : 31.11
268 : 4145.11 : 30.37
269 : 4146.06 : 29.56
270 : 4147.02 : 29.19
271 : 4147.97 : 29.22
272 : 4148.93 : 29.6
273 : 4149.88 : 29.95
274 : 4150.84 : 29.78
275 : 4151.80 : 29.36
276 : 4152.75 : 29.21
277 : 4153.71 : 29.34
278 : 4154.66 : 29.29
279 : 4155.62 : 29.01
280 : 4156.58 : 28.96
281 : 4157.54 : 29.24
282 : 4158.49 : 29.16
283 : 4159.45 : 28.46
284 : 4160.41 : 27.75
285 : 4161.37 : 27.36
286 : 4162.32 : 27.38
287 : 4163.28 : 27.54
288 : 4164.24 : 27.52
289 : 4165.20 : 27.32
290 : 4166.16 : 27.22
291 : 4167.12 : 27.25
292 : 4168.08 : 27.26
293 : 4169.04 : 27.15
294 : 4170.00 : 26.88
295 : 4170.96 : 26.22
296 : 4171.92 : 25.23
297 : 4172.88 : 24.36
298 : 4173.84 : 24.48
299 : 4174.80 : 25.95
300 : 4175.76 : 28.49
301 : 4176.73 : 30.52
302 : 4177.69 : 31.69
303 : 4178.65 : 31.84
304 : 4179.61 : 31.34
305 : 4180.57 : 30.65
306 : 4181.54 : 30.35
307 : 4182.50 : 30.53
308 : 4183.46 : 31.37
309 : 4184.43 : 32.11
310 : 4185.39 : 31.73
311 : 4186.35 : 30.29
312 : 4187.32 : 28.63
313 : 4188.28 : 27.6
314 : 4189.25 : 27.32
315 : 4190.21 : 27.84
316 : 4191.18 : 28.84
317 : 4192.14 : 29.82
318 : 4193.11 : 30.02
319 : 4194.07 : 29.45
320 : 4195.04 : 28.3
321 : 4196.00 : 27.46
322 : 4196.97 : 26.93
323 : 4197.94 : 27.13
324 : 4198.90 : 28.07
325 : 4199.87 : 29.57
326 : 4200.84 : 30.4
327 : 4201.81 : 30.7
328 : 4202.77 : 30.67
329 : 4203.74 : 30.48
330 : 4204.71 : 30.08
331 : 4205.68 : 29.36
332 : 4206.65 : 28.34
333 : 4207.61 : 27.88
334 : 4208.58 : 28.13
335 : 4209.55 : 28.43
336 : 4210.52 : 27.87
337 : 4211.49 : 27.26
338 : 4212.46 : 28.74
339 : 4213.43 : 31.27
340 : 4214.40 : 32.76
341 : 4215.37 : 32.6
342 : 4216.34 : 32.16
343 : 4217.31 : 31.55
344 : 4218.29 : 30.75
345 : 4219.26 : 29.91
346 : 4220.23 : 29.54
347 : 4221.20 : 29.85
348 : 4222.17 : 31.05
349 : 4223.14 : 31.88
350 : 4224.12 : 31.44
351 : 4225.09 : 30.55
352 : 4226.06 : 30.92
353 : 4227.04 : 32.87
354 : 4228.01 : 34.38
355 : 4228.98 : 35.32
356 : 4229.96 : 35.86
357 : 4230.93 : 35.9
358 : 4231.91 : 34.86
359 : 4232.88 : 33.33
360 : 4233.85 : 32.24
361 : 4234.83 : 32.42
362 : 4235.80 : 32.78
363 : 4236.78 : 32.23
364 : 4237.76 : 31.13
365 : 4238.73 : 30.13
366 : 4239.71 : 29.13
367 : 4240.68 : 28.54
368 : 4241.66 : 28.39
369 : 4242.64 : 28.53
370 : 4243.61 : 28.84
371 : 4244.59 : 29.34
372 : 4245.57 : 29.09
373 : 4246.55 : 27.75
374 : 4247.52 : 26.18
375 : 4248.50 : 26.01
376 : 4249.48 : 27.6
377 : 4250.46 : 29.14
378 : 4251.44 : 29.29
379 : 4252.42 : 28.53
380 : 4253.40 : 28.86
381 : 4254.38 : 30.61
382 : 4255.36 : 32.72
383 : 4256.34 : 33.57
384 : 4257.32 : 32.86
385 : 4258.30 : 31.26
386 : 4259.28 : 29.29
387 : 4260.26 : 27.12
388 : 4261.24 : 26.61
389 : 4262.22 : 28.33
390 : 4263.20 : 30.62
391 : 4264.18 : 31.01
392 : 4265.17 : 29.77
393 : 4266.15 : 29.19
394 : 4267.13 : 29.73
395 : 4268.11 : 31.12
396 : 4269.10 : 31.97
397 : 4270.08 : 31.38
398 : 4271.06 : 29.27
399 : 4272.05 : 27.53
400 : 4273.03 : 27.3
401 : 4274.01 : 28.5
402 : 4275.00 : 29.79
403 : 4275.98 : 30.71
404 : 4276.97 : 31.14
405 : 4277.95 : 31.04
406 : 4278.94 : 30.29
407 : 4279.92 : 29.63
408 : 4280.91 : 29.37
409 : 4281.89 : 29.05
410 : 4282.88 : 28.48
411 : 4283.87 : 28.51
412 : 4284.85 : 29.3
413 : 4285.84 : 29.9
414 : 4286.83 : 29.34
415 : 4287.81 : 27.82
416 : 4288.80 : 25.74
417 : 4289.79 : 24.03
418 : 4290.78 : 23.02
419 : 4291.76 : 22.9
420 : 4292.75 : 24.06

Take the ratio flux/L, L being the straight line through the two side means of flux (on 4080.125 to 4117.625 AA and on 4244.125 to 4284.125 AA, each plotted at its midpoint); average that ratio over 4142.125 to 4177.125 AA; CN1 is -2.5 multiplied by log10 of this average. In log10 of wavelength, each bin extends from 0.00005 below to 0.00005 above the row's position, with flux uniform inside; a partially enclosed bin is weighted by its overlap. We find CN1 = 0.24 mag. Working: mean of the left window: 38.6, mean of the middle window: 28.4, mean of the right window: 29.5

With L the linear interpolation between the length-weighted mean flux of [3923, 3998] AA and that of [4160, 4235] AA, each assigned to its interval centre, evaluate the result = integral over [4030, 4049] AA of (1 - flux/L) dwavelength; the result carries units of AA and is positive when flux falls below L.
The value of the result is 2.9 AA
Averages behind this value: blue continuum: 32.9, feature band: 27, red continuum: 29.7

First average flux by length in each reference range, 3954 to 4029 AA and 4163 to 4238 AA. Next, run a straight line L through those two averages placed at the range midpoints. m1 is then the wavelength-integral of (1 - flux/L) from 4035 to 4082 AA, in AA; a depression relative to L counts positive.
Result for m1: 4.1 AA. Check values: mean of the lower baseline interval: 36.7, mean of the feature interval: 31.4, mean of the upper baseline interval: 29.9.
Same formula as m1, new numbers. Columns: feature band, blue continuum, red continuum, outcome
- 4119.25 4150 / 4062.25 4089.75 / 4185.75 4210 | 2.4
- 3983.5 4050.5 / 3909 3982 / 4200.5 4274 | 5.5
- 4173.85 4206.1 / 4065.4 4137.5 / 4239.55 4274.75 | 2.6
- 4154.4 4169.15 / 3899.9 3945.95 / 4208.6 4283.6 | 0.2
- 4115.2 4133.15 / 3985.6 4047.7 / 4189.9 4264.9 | 0.7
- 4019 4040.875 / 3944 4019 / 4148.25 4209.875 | 3.3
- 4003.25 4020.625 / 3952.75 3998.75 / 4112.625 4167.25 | 3.1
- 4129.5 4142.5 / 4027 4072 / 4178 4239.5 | 0.3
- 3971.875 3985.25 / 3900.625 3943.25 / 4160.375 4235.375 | -4.0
